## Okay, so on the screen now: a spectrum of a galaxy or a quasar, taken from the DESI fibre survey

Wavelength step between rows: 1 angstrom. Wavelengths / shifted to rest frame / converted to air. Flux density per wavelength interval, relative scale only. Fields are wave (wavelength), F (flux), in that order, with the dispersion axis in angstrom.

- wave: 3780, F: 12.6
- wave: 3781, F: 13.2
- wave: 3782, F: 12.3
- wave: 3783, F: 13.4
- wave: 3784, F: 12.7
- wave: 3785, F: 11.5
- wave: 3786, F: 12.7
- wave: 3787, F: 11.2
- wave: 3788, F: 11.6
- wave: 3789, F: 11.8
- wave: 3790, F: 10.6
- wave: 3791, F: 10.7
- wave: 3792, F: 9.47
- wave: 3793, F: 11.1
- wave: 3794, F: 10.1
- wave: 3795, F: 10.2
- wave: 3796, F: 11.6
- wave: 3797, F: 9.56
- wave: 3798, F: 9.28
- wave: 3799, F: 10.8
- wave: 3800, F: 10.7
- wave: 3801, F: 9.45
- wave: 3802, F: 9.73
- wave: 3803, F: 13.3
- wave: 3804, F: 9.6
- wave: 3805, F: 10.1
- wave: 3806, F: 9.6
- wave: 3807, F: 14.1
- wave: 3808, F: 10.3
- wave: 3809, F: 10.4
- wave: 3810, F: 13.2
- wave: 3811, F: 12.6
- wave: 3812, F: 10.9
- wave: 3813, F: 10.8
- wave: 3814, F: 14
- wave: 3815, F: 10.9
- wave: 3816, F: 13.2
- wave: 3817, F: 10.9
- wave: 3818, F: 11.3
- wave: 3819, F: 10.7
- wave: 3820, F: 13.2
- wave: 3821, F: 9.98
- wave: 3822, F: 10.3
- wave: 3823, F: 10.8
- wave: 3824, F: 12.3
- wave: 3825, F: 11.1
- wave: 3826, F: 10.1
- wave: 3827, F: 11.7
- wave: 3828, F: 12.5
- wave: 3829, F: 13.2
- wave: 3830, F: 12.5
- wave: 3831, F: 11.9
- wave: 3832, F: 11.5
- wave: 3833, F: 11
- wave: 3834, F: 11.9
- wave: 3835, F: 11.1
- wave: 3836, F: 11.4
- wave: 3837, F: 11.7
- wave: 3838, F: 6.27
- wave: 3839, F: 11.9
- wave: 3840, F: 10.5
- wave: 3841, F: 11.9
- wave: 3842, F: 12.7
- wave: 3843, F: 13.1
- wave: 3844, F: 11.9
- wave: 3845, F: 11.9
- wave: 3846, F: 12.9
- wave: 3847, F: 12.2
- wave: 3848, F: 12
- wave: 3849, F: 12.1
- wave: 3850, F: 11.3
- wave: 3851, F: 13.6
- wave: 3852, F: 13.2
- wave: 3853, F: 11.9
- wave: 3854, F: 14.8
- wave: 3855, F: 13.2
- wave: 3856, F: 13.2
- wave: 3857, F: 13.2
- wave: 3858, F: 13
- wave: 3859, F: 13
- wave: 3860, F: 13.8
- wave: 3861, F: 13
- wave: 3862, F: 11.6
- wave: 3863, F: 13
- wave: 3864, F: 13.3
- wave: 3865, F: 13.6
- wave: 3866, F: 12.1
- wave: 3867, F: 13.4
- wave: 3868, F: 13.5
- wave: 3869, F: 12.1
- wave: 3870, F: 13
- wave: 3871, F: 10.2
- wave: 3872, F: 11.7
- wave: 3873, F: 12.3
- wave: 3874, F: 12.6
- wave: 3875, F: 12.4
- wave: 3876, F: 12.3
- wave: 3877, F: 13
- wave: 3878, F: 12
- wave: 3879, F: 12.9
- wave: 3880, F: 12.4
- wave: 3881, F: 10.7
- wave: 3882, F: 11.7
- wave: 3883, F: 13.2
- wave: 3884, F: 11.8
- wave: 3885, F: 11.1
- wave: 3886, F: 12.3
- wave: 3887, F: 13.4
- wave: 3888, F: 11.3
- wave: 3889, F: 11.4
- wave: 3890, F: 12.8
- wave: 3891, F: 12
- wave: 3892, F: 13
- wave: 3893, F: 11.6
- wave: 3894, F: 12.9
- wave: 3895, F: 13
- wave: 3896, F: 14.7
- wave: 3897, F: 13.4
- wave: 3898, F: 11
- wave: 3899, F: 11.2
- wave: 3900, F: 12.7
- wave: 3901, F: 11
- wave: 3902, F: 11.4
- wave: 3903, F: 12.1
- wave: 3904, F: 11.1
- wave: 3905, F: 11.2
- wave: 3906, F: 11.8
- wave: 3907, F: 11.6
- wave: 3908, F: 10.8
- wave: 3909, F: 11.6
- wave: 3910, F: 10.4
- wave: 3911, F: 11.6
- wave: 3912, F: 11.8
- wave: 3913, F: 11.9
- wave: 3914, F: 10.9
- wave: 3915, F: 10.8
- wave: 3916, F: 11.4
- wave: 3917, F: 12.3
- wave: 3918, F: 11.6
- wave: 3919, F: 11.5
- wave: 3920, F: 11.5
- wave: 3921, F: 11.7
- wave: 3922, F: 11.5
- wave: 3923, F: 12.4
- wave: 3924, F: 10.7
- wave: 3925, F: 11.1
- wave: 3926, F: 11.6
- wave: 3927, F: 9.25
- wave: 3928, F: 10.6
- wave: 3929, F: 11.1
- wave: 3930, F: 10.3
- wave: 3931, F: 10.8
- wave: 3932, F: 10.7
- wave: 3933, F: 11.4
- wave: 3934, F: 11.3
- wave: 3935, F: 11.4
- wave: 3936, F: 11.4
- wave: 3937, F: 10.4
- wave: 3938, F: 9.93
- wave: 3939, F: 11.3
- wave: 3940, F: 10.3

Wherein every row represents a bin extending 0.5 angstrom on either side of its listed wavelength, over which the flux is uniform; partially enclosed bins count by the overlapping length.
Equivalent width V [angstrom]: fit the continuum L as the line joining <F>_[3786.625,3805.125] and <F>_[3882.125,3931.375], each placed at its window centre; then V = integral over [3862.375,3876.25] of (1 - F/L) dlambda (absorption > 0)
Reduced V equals -1.5 angstrom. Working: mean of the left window 10.6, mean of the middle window 12.5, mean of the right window 11.7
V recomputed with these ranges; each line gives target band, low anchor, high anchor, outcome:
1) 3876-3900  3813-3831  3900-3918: -1.70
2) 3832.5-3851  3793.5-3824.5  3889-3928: -0.50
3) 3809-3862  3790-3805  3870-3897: -3.44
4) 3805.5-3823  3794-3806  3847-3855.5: -0.84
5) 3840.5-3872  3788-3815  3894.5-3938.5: -4.30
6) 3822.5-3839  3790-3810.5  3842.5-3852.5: 0.64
